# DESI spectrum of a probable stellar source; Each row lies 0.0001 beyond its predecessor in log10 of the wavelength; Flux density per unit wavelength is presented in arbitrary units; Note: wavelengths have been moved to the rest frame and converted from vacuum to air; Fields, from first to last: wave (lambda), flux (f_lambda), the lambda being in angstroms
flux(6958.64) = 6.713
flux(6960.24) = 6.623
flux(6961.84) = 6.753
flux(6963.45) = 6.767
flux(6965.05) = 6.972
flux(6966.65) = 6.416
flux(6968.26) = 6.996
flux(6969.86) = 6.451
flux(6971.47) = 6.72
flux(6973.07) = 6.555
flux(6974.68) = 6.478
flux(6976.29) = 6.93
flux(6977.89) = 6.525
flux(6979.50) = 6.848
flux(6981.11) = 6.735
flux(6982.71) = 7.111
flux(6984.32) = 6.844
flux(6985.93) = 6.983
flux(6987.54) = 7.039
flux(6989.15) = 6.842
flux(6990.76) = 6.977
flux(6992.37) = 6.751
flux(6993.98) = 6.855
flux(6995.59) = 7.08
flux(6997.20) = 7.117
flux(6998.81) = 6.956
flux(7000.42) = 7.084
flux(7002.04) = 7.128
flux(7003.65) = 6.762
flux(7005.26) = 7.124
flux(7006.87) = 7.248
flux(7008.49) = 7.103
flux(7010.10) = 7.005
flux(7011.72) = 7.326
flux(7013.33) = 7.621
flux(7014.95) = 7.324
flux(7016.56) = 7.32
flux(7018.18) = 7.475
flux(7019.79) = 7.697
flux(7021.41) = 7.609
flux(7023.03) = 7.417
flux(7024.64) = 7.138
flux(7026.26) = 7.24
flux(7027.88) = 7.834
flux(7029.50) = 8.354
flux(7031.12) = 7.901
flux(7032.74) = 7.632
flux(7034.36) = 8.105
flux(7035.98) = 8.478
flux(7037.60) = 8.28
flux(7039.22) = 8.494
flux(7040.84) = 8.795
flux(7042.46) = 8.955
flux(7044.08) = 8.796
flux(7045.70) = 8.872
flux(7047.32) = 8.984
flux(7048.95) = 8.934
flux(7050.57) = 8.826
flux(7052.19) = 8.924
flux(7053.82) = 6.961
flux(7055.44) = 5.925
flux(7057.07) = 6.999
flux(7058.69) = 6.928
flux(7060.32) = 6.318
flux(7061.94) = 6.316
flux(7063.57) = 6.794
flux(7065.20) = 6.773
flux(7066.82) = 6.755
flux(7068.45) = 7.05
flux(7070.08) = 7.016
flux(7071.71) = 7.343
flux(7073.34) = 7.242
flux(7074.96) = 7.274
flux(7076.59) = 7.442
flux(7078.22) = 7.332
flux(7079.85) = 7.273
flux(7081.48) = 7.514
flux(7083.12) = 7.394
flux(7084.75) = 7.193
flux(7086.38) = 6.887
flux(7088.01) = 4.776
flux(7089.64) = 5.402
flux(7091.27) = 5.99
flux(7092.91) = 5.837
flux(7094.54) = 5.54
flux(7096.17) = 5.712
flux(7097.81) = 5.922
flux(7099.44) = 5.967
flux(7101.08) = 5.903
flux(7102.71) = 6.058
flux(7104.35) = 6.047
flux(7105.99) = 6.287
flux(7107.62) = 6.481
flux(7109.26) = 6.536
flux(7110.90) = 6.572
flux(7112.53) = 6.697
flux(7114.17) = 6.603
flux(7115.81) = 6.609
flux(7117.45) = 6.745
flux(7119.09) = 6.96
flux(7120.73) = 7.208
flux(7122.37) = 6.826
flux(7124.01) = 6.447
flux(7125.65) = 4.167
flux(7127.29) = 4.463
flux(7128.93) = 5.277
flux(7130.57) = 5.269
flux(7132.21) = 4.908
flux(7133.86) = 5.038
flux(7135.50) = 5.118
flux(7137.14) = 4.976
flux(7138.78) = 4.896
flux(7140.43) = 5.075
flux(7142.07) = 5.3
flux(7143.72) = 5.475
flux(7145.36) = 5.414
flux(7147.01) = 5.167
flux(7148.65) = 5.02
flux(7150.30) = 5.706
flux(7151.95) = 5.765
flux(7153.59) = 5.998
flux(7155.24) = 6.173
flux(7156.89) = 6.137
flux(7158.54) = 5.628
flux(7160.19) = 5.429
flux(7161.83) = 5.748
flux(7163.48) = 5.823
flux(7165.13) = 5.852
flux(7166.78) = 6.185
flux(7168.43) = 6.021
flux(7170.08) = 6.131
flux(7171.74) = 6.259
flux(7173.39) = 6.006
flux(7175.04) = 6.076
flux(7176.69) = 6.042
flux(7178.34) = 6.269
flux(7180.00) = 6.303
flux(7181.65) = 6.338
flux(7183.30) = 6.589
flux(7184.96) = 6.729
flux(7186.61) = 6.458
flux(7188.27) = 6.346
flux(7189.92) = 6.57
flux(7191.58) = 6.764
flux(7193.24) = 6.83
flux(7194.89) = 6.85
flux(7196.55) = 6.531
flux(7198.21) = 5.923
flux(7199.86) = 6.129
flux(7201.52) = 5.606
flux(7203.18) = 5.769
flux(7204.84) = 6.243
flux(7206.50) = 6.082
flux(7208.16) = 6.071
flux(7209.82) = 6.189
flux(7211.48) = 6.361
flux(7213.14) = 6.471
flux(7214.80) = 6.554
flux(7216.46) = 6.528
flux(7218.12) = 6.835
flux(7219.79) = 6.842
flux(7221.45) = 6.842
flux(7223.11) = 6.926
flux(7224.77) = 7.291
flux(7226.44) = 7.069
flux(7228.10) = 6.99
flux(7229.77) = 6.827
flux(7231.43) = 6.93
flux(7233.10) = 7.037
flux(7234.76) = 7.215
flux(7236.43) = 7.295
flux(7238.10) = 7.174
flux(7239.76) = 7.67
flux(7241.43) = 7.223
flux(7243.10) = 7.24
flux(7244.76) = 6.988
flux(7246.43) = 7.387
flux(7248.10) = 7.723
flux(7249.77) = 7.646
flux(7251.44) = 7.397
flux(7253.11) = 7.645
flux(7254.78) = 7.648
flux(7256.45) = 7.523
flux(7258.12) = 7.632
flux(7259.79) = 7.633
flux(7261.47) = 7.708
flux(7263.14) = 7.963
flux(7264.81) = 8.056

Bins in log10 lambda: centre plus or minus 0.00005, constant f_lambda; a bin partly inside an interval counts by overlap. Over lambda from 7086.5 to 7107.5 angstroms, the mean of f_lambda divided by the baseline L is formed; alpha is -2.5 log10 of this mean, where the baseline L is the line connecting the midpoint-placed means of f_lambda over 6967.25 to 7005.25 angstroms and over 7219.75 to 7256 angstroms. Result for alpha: 0.20 mag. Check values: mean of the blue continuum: 6.86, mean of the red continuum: 7.24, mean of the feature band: 5.85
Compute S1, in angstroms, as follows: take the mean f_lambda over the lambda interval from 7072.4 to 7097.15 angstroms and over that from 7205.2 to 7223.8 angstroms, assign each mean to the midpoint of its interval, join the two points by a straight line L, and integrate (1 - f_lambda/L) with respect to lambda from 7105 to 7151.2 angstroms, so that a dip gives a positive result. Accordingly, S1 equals 5.65 angstroms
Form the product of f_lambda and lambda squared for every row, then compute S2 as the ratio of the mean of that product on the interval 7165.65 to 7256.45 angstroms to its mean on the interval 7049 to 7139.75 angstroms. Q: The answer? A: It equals 1.08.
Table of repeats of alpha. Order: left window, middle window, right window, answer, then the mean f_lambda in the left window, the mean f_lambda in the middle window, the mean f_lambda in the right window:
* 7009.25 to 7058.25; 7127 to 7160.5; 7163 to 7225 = 0.264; 7.9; 5.36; 6.35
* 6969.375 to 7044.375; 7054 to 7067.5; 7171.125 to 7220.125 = 0.069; 7.34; 6.62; 6.35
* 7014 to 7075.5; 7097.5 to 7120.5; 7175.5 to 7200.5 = 0.112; 7.66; 6.42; 6.44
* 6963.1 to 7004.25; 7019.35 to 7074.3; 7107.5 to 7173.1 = -0.196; 6.84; 7.69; 5.8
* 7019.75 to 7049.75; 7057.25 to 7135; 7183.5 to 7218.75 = 0.184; 8.2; 6.36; 6.37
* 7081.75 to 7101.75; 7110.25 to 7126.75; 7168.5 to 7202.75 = -0.051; 6.08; 6.45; 6.32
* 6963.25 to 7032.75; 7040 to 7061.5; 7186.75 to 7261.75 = -0.136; 7.1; 7.99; 6.88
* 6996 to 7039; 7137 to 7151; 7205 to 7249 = 0.336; 7.48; 5.23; 6.91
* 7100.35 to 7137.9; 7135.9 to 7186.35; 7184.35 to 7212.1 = 0.061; 5.97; 5.82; 6.32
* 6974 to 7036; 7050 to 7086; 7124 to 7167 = -0.120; 7.22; 7.15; 5.4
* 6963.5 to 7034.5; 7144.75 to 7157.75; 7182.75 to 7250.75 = 0.206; 7.12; 5.67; 6.75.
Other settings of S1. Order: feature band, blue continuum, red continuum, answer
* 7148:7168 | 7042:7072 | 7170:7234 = 2.9 angstroms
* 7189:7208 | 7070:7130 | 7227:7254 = 1.9 angstroms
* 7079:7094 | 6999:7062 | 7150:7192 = 1.3 angstroms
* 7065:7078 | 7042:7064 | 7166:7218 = 0.7 angstroms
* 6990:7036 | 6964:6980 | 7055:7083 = -3.6 angstroms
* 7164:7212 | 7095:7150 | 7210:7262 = 2.3 angstroms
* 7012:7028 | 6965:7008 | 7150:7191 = -1.7 angstroms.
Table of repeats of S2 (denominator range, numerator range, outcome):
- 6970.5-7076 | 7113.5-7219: 0.85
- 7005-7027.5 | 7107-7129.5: 0.88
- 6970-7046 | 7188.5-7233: 0.94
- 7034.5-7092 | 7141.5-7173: 0.80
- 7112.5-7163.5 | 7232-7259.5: 1.35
